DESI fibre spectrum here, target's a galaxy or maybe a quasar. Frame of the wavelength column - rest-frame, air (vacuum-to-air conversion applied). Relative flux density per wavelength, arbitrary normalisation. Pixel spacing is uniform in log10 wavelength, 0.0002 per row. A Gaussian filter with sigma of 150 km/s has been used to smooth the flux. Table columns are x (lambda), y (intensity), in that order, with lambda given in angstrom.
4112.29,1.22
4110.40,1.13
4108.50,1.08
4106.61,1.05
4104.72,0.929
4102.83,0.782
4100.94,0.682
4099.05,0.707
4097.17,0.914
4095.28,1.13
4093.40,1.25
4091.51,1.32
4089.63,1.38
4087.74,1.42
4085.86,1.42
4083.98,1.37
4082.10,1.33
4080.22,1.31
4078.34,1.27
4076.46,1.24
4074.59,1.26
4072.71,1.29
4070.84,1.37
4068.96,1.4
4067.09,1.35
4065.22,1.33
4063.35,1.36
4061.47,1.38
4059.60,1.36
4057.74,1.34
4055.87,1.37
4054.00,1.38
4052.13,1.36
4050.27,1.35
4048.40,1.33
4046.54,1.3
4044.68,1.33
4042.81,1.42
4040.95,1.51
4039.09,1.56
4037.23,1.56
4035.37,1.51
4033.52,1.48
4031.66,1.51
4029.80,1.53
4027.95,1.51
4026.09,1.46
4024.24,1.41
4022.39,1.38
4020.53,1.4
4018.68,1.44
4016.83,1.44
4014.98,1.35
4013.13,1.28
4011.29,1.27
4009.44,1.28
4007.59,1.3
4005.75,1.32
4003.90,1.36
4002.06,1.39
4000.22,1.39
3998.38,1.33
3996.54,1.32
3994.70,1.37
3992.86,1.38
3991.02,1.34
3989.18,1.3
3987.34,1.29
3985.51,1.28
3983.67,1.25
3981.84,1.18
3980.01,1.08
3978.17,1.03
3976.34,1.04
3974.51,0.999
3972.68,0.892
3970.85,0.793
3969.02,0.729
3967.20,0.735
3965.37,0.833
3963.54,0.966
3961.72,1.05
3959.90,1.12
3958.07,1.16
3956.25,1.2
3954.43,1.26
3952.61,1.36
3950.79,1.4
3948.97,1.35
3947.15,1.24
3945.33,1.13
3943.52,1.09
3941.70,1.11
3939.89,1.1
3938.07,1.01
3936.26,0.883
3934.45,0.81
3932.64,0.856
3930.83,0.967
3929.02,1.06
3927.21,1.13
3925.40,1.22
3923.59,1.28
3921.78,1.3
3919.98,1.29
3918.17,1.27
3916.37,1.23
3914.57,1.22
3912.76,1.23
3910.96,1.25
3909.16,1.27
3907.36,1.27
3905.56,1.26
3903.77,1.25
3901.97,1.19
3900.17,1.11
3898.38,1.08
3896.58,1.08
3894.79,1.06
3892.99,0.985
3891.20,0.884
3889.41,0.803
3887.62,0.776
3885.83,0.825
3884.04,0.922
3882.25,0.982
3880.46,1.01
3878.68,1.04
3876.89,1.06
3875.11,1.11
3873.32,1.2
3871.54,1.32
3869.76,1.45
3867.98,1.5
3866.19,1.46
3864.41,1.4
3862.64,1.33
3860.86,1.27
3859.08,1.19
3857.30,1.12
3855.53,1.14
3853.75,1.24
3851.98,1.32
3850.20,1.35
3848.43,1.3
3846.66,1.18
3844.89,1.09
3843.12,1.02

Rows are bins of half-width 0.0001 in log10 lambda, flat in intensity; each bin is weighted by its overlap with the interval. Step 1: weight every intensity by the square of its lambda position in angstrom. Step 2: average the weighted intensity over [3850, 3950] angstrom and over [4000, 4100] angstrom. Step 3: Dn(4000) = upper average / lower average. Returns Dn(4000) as 1.27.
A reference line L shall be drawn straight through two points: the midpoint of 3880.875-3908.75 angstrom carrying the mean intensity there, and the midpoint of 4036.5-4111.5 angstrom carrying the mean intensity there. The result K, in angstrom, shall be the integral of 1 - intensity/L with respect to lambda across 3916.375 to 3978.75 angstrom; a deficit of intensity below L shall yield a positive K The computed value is 1.2 angstrom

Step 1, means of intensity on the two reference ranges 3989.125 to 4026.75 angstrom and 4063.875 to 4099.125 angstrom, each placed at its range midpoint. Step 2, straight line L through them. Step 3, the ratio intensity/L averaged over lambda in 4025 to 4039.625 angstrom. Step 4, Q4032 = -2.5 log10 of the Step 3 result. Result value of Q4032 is -0.138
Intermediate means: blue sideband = 1.36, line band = 1.51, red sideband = 1.28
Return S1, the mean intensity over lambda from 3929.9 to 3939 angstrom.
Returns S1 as 0.906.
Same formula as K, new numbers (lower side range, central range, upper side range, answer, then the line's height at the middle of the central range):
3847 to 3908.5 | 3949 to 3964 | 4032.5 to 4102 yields 0.19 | 1.22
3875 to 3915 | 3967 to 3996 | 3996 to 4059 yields 3.81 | 1.28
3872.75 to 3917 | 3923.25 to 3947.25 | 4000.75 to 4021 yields 2.50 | 1.17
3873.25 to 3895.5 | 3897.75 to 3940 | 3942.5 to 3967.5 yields -4.00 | 1.05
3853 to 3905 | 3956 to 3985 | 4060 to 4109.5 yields 4.01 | 1.16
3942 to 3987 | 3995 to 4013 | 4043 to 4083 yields -2.09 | 1.19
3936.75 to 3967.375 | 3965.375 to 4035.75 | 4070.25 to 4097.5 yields -4.29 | 1.19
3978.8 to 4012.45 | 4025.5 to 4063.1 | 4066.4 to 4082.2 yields -3.42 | 1.31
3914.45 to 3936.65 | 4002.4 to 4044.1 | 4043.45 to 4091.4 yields -4.79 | 1.27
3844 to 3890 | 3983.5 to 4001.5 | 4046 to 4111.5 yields -1.80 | 1.21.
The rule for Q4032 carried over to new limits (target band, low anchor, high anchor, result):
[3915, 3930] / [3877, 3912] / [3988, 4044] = -0.08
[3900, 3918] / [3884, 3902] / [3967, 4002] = -0.23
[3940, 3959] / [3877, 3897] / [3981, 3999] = -0.06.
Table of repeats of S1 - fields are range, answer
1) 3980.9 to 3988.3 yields 1.25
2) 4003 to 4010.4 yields 1.31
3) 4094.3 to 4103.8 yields 0.846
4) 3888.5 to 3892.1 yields 0.845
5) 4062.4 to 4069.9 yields 1.36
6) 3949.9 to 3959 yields 1.28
